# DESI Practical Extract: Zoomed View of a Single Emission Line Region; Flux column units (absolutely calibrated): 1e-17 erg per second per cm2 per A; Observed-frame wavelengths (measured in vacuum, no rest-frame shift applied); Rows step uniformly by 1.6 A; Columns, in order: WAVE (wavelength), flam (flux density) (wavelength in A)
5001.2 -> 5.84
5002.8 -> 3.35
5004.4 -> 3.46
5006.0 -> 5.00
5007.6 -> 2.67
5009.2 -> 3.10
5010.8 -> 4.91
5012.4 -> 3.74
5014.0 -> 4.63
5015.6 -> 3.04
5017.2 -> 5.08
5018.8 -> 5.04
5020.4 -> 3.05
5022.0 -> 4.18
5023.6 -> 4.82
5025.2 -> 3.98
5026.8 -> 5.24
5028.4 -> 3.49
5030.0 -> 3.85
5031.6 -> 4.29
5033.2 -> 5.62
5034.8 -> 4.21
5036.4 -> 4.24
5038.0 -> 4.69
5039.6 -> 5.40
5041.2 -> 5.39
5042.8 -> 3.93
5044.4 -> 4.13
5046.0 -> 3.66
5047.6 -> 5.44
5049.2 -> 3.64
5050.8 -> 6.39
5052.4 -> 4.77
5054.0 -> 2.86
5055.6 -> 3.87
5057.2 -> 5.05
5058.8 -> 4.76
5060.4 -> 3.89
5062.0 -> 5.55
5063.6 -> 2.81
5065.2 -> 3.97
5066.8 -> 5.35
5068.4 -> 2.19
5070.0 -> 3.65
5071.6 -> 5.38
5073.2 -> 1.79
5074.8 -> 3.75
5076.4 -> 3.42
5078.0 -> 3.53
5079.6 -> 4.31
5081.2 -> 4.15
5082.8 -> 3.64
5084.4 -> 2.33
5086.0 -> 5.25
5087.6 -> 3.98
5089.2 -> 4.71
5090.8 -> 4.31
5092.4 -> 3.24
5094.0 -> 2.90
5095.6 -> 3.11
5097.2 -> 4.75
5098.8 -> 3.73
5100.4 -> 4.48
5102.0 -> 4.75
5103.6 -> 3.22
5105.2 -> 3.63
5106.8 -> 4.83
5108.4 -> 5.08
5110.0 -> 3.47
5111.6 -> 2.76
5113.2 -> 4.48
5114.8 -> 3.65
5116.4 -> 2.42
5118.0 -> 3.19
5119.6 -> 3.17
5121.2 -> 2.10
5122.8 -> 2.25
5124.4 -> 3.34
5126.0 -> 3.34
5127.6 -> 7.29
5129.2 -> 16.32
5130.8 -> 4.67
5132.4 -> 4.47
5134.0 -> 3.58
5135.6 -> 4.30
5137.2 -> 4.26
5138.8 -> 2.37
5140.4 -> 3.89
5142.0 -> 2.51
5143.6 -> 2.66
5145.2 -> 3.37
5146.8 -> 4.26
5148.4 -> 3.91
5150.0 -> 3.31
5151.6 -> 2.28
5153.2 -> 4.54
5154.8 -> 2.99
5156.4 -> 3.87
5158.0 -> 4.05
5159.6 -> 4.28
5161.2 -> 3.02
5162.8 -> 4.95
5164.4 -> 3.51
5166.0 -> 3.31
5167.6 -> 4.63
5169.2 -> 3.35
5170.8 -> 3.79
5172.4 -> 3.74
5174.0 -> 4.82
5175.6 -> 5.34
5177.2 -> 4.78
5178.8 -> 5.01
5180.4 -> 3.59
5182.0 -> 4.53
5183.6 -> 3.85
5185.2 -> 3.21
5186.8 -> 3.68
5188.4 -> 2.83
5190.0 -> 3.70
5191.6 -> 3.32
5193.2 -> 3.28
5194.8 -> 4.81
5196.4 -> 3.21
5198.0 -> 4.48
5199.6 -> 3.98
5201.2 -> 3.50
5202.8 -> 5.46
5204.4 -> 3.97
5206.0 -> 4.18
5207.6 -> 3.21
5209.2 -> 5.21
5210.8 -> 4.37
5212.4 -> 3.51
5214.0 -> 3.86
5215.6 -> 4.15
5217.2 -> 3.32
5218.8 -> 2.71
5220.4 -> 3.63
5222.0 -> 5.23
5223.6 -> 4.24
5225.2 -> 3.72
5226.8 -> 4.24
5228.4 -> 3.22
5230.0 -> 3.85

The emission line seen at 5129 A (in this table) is H-beta 4861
